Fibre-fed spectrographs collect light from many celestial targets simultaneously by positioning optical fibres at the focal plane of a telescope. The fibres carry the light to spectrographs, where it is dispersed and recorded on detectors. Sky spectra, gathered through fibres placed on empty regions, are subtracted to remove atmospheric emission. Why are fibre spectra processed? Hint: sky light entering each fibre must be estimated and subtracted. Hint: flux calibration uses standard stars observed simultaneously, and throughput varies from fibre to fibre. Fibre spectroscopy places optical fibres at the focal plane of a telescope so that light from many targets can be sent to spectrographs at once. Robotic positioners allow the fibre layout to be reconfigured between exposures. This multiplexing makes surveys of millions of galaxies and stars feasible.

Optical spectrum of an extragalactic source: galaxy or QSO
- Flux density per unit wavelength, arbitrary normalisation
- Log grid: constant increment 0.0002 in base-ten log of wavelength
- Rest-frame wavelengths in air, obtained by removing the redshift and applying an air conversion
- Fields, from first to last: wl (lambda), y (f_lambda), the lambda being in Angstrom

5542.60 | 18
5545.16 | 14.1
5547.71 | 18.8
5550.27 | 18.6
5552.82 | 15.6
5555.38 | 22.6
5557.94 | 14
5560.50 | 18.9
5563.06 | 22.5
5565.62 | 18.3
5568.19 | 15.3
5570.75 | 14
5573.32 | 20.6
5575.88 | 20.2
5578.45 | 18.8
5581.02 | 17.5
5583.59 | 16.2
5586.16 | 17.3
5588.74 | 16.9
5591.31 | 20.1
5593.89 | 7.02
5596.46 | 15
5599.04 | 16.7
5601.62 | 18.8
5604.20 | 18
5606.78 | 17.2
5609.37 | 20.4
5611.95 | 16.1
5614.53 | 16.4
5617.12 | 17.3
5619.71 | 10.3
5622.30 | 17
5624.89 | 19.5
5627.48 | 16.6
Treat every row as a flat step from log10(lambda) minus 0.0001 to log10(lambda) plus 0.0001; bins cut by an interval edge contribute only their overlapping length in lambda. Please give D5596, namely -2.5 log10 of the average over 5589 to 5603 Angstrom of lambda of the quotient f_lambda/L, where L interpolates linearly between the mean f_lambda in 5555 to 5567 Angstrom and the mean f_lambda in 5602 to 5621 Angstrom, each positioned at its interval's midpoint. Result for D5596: 0.112 mag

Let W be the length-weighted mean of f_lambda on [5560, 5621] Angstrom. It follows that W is 17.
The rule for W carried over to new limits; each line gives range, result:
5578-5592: 17.6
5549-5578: 18.3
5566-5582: 17.8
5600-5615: 17.9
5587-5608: 16.2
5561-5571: 18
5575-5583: 18.5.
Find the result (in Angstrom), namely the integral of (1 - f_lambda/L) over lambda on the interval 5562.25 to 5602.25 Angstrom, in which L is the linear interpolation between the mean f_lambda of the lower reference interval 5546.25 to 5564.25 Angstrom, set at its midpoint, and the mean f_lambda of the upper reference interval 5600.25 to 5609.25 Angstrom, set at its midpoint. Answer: 2.9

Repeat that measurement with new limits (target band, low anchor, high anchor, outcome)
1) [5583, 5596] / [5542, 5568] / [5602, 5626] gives 1.5 Angstrom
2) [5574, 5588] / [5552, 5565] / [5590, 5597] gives -2.1 Angstrom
